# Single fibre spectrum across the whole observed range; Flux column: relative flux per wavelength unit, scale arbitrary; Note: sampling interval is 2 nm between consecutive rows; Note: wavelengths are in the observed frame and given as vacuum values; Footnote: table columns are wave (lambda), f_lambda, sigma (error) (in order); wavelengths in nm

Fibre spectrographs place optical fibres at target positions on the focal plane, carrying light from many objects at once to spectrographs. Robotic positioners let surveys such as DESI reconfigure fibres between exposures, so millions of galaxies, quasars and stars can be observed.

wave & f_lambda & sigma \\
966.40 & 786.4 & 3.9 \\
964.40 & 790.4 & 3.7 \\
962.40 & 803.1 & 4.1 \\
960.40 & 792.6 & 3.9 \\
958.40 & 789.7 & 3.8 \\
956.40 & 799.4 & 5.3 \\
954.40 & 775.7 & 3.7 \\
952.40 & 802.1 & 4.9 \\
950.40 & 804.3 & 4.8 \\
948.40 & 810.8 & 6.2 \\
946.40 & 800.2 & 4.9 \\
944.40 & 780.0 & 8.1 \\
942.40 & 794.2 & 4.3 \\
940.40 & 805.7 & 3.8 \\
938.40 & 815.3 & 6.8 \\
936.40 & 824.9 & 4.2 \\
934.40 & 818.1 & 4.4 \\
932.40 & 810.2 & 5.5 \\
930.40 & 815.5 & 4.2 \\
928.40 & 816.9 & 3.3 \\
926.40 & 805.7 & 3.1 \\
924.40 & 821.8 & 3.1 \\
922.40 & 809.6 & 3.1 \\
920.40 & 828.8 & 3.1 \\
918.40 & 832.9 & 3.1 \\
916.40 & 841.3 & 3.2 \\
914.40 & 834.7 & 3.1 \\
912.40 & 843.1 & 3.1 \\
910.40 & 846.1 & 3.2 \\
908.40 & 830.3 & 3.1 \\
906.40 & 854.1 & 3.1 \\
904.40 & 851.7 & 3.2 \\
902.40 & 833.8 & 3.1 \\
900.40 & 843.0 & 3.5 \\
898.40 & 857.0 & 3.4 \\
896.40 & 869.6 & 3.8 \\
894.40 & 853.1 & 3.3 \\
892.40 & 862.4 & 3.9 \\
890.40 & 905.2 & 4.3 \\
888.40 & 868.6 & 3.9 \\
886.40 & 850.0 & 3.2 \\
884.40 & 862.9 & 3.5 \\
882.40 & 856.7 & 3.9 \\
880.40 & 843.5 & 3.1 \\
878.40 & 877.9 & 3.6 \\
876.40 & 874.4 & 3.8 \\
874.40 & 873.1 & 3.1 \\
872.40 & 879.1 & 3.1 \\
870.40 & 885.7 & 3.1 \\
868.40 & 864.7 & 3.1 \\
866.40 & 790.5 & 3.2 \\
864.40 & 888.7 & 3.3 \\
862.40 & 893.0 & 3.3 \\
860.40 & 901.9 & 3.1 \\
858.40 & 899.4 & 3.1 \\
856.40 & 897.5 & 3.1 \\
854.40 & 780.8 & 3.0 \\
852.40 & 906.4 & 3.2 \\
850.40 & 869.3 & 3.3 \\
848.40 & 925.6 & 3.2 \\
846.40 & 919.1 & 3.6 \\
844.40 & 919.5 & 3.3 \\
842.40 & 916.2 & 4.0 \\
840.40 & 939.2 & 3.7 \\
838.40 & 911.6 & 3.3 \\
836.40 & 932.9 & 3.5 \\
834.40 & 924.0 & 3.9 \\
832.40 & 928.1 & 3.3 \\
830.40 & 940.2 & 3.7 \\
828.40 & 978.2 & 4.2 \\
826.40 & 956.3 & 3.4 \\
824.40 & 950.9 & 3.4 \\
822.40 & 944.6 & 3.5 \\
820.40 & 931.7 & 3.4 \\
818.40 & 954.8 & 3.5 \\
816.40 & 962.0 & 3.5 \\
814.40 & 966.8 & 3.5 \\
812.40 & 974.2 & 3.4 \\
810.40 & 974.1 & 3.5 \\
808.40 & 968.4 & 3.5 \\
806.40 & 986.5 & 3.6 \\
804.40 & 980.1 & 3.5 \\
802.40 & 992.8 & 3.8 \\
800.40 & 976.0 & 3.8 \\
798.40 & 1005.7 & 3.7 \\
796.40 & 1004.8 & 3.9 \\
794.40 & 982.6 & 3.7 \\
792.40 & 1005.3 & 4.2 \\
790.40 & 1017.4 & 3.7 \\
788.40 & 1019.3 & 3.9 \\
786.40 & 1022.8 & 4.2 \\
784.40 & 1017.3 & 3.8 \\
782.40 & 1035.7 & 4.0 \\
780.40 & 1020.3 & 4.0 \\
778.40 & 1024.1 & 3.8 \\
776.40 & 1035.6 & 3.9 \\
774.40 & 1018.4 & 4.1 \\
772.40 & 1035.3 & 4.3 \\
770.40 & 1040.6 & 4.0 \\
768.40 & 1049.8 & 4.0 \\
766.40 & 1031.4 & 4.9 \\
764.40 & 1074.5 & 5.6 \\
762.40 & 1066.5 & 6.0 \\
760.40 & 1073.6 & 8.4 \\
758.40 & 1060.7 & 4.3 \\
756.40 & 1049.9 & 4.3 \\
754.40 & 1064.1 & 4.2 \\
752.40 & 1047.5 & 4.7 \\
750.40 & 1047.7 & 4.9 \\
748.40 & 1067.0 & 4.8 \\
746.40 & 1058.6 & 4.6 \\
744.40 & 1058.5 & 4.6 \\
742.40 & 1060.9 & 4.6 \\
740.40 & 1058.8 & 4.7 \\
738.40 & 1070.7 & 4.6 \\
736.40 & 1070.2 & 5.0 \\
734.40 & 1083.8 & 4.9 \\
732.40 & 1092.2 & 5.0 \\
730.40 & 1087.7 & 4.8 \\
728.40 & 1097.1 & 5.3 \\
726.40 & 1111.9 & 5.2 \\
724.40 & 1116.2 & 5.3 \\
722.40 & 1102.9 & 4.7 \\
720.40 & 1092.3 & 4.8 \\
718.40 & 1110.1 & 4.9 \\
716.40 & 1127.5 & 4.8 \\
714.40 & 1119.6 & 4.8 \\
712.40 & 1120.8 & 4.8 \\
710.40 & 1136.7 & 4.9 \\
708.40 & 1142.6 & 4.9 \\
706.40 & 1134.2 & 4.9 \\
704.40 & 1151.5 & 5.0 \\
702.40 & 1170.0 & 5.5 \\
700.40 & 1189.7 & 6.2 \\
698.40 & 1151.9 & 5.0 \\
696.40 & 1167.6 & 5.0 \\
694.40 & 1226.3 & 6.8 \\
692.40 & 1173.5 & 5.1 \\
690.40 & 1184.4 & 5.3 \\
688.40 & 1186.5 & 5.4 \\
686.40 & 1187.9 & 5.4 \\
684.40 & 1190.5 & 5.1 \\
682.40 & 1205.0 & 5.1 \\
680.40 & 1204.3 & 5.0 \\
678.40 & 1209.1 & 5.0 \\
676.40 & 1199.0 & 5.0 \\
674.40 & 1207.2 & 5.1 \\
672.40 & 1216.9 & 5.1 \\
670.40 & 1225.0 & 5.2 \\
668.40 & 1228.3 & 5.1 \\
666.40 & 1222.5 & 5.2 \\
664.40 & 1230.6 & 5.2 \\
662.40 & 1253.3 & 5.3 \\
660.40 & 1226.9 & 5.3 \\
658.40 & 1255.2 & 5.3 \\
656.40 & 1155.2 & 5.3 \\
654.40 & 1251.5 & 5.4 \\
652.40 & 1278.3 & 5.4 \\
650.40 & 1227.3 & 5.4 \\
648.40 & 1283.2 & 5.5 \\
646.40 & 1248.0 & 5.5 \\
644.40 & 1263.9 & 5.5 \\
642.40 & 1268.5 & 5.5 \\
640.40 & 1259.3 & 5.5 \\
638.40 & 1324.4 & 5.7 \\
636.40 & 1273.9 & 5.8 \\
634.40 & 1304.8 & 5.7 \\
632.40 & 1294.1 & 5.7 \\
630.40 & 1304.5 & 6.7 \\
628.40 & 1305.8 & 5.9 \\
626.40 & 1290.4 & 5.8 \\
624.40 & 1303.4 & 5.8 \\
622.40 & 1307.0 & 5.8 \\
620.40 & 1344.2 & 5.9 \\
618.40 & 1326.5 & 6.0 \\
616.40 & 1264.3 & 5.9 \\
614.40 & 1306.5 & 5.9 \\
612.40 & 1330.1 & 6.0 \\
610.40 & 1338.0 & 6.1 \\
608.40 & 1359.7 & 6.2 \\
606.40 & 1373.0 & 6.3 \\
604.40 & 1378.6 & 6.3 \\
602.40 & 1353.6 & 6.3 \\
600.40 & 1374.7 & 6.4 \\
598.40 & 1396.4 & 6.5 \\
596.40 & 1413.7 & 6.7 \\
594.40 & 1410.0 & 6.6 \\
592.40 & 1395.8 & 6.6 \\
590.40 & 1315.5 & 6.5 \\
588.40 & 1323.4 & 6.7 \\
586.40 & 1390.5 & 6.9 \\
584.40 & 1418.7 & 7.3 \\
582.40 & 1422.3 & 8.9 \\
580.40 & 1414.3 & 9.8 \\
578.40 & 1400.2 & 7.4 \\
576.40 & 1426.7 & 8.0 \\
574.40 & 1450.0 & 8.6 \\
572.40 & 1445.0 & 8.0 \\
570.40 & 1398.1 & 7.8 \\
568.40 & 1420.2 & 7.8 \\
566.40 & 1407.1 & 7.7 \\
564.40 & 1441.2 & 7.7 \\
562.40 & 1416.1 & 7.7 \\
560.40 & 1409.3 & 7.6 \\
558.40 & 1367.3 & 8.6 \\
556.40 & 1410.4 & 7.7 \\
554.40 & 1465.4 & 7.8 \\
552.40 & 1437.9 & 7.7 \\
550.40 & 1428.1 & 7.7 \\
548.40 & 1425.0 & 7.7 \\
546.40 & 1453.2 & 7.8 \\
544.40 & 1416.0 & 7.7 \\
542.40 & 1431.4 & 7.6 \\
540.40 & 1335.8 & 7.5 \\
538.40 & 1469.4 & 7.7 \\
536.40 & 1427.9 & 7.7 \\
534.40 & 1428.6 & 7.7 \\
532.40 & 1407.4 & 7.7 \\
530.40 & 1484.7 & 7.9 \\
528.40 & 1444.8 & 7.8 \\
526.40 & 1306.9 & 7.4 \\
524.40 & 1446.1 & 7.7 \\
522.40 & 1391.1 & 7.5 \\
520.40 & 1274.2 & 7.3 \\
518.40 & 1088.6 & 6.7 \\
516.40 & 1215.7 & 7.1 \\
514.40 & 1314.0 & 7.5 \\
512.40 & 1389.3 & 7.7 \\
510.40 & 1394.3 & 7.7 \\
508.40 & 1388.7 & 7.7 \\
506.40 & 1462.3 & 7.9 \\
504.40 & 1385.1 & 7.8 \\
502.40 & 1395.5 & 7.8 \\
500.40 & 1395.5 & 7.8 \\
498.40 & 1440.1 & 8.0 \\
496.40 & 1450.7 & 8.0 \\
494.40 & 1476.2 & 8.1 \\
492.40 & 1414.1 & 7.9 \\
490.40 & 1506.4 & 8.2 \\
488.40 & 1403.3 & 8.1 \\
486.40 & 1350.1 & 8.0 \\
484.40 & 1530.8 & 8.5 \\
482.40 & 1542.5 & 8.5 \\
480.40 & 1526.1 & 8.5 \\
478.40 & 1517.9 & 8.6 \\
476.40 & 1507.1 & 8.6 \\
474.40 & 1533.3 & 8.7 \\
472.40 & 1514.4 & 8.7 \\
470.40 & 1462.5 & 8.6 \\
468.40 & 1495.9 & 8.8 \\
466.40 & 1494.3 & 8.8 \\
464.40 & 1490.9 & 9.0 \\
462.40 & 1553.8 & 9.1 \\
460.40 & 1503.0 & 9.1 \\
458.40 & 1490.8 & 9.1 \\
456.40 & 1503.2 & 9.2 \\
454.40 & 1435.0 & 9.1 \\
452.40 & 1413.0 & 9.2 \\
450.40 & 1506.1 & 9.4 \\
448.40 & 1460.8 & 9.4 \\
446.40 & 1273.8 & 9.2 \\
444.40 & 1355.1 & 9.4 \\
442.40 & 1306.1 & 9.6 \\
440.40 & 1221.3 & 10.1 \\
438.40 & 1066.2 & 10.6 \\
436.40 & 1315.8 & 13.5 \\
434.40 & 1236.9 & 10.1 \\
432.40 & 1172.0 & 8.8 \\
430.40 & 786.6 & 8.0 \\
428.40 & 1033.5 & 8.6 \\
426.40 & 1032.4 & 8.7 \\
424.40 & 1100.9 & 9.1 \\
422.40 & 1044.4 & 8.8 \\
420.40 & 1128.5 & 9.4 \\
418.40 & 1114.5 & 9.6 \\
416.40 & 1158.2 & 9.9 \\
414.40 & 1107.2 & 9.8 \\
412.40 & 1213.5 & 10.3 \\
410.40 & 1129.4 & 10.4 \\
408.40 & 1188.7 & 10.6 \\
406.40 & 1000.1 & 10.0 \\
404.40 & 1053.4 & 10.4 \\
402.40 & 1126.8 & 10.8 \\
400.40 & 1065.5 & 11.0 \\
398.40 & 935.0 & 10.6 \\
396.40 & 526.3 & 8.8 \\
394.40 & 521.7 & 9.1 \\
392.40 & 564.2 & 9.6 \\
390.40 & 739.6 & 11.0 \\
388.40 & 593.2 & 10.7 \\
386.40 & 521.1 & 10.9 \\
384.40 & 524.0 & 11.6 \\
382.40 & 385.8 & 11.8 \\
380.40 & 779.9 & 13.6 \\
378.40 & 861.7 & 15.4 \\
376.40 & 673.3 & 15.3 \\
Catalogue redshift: 0.00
